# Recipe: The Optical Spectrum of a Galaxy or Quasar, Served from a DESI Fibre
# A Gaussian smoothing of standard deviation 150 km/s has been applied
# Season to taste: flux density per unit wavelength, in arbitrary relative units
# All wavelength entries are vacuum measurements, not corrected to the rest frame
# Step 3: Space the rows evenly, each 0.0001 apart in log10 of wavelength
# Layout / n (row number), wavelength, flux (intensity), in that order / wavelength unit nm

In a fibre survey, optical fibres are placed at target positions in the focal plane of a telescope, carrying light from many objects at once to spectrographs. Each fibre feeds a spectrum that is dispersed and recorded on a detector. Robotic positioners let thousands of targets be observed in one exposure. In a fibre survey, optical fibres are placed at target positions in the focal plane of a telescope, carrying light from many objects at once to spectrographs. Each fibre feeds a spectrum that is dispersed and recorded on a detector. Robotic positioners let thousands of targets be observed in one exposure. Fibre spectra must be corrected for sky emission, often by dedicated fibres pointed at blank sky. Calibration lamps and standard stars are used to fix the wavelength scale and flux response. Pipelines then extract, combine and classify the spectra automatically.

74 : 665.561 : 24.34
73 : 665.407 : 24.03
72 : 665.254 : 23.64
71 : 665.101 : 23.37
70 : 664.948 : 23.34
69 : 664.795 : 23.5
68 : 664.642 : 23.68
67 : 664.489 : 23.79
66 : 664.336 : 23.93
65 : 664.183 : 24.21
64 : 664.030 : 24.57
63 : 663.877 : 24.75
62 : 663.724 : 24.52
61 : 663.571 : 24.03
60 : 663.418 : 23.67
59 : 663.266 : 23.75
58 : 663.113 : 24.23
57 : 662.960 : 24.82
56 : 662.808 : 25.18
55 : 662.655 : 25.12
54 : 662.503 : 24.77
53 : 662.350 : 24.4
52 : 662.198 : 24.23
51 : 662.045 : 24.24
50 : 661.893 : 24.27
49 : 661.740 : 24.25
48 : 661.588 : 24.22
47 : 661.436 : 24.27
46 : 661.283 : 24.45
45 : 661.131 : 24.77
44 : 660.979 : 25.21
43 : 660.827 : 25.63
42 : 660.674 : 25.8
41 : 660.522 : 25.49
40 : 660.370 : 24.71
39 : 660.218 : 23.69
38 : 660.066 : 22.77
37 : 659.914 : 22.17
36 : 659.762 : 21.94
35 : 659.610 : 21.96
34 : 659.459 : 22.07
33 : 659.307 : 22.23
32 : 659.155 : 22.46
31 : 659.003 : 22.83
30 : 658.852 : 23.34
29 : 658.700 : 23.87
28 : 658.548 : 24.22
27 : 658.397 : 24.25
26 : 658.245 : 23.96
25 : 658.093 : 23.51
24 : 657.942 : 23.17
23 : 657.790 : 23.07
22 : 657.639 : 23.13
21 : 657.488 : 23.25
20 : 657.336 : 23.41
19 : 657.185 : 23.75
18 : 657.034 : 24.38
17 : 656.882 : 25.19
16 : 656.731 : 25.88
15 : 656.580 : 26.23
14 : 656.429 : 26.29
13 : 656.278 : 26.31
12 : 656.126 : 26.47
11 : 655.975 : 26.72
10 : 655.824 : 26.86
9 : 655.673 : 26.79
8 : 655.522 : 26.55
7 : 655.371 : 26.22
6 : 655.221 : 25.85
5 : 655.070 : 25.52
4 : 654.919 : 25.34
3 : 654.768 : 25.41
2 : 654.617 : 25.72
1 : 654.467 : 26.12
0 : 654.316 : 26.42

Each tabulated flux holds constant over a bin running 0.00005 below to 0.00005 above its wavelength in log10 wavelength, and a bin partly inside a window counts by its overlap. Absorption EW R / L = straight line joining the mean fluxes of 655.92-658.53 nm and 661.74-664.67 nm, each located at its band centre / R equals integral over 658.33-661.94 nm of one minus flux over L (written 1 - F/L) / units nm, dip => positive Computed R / 0.10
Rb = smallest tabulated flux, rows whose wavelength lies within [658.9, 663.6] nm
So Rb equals 21.94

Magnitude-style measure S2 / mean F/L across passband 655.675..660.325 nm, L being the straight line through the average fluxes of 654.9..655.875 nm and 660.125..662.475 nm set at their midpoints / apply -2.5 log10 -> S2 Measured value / 0.07 mag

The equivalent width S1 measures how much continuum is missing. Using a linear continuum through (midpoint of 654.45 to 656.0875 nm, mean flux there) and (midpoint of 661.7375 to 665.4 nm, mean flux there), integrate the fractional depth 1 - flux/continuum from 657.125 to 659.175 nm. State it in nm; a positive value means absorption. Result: 0.16 nm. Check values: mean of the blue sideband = 26.1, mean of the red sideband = 24.2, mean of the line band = 23.5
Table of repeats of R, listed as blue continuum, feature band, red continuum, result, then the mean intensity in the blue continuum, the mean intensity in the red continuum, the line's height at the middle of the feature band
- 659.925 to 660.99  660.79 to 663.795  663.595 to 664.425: 0.00 nm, 24.6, 24.3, 24.4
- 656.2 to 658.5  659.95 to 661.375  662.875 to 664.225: -0.02 nm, 24.4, 24.3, 24.3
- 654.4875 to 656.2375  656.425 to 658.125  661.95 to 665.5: 0.10 nm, 26.1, 24.2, 25.7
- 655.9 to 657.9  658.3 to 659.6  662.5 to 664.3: 0.09 nm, 24.9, 24.4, 24.8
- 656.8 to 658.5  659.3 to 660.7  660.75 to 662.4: 0.06 nm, 23.8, 24.5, 24.2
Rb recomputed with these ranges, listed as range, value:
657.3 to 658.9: 23.07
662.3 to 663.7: 23.67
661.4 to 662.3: 24.22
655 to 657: 25.19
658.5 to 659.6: 22.07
